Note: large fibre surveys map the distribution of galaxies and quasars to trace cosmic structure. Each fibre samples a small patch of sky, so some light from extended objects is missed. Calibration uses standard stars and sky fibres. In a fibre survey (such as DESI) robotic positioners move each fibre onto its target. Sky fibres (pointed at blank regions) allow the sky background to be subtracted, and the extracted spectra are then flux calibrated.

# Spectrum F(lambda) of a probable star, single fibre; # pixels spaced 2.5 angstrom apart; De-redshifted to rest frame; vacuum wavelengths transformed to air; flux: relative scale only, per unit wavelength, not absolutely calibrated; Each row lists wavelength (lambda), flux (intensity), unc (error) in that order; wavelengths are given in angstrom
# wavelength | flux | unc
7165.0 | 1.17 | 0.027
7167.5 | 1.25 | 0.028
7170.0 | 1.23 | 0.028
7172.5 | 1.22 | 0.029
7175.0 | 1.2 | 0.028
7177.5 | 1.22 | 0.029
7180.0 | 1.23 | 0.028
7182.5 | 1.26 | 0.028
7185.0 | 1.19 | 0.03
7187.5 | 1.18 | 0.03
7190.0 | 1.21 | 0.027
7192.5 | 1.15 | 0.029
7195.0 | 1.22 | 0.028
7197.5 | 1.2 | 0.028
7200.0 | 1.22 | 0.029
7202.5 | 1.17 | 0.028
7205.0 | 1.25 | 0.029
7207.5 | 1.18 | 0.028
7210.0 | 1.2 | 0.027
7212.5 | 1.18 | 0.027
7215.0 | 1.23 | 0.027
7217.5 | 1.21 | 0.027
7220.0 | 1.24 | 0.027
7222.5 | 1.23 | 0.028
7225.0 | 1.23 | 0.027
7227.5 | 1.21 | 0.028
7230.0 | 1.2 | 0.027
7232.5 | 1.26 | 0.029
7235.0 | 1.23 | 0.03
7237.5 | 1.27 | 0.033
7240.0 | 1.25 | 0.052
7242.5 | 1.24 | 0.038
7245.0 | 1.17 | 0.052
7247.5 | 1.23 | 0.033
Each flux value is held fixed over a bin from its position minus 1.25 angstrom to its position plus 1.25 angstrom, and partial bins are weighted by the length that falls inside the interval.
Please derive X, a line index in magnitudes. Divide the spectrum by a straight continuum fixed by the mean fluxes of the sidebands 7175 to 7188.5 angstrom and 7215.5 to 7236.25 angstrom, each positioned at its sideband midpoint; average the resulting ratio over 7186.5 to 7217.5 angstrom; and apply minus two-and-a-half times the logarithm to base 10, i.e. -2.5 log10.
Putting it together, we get 0.018 mag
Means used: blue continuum 1.22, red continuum 1.23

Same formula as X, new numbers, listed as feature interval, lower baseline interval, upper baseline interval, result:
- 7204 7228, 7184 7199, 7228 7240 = 0.00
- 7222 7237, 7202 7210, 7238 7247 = -0.01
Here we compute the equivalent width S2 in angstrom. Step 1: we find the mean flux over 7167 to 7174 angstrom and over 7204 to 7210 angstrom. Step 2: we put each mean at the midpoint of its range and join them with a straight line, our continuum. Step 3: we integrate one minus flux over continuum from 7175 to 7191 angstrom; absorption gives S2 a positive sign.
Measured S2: 0.1 angstrom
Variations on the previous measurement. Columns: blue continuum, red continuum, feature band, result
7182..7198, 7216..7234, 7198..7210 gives 0.1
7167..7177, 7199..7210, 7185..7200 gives 0.2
